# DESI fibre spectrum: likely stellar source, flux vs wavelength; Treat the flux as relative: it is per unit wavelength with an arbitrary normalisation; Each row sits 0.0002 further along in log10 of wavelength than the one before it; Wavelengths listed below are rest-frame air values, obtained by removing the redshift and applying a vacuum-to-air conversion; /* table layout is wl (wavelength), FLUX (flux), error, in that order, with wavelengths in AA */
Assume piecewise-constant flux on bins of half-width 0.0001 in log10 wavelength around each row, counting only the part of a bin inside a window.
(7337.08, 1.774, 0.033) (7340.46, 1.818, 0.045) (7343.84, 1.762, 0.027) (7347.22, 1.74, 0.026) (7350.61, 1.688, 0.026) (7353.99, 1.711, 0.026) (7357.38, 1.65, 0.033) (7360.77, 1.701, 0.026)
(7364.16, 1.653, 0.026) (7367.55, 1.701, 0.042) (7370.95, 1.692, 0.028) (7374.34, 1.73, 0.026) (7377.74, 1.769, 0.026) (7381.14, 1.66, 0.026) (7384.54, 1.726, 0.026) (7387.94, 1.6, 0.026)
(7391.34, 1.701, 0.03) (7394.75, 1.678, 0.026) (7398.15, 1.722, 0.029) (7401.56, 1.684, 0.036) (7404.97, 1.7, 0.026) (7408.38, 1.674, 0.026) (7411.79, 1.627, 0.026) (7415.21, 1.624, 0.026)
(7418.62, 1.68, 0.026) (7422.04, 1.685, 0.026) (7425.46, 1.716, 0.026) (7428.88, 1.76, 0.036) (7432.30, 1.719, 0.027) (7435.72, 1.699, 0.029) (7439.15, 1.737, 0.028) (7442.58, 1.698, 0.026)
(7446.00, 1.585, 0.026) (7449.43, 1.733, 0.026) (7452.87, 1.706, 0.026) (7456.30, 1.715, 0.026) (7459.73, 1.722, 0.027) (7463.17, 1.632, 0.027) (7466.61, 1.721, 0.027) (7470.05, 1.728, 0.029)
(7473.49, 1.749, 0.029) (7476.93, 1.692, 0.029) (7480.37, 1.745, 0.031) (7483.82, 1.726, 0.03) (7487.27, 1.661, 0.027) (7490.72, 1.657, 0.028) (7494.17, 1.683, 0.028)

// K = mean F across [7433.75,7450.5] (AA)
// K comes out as 1.69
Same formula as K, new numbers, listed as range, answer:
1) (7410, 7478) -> 1.7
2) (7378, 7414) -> 1.68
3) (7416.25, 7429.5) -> 1.7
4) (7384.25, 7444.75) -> 1.69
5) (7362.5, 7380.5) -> 1.71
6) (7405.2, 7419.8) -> 1.66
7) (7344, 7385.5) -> 1.7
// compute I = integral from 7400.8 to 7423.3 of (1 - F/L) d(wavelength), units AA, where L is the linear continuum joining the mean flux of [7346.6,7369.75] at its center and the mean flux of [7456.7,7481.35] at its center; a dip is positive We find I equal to 0.4 AA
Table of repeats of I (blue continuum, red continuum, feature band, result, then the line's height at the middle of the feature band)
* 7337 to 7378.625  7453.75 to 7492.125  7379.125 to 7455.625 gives 1.07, 1.71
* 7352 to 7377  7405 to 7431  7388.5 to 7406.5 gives -0.04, 1.69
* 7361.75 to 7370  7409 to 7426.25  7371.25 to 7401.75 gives -0.43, 1.67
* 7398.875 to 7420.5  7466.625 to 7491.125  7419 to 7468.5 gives -0.36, 1.69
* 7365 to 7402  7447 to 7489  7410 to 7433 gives 0.21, 1.7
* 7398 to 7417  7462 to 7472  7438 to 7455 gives -0.03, 1.69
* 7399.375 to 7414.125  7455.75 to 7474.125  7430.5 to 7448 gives 0.03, 1.69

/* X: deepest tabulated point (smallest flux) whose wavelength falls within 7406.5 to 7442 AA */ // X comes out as 1.624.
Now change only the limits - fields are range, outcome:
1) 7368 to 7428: 1.6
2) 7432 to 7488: 1.585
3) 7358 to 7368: 1.653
